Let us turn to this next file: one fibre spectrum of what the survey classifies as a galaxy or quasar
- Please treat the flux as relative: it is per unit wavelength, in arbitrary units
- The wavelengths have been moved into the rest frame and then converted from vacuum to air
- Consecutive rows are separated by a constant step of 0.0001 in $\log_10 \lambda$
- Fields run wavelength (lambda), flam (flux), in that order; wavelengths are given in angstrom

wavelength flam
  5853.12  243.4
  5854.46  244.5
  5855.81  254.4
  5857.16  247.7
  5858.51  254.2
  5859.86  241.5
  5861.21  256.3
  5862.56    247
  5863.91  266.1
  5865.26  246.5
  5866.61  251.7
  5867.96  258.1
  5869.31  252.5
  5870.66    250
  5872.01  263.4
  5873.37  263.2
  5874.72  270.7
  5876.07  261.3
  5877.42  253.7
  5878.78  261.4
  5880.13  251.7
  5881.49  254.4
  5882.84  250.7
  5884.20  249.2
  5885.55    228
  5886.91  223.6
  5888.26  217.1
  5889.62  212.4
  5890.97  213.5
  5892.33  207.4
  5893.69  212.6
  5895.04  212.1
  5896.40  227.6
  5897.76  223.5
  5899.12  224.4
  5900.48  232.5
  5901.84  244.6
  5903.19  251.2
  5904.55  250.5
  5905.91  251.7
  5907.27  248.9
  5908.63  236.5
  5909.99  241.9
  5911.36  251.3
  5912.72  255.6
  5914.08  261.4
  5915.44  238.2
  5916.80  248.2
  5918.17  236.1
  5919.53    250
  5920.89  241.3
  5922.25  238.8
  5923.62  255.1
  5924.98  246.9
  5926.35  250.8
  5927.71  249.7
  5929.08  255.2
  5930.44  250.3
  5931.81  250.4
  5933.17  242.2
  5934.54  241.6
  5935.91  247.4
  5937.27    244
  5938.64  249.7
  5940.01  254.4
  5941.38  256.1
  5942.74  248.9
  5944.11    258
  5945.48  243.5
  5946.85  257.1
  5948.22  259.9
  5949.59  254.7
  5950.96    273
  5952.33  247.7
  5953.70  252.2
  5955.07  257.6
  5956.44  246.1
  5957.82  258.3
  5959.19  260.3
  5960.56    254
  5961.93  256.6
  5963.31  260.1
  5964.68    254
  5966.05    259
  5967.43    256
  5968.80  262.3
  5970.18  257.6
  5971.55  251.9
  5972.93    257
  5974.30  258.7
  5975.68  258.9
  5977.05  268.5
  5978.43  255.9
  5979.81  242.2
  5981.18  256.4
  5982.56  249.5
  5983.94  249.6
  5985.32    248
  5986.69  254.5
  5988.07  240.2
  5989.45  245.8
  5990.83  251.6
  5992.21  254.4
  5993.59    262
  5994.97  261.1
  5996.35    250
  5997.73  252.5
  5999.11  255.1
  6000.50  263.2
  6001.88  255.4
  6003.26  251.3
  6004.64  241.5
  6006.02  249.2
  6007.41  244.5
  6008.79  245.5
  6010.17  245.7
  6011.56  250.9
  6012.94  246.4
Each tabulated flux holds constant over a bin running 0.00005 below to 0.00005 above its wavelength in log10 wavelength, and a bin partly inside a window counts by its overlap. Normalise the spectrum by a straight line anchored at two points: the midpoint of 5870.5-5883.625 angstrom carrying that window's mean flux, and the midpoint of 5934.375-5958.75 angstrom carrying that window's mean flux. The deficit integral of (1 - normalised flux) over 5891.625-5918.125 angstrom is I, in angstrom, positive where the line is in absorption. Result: 1.9 angstrom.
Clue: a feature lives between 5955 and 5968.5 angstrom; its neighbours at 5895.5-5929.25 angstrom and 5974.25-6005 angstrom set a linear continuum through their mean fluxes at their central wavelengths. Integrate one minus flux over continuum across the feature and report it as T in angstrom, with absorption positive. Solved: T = -0.34 angstrom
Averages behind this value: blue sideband 244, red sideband 253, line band 256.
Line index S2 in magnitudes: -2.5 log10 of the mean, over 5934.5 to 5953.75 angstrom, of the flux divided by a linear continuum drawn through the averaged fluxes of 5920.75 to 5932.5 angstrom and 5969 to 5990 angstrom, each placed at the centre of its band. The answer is -0.01 mag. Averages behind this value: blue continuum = 249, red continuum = 253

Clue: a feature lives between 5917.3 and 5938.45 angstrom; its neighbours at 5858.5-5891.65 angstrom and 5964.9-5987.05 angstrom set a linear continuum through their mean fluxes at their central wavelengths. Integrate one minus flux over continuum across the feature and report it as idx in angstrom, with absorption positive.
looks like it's 0.4 angstrom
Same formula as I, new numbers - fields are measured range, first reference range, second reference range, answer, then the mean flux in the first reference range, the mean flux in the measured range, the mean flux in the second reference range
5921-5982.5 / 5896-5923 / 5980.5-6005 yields -1.4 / 243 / 253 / 252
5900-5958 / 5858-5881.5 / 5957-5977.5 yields 1.7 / 256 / 250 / 258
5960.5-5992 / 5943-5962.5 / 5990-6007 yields 0.0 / 255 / 254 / 254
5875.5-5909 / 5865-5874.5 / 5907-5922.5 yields 2.0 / 256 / 236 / 246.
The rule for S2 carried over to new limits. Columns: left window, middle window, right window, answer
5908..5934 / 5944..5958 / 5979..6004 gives -0.023 mag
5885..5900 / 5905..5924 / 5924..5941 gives -0.052 mag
